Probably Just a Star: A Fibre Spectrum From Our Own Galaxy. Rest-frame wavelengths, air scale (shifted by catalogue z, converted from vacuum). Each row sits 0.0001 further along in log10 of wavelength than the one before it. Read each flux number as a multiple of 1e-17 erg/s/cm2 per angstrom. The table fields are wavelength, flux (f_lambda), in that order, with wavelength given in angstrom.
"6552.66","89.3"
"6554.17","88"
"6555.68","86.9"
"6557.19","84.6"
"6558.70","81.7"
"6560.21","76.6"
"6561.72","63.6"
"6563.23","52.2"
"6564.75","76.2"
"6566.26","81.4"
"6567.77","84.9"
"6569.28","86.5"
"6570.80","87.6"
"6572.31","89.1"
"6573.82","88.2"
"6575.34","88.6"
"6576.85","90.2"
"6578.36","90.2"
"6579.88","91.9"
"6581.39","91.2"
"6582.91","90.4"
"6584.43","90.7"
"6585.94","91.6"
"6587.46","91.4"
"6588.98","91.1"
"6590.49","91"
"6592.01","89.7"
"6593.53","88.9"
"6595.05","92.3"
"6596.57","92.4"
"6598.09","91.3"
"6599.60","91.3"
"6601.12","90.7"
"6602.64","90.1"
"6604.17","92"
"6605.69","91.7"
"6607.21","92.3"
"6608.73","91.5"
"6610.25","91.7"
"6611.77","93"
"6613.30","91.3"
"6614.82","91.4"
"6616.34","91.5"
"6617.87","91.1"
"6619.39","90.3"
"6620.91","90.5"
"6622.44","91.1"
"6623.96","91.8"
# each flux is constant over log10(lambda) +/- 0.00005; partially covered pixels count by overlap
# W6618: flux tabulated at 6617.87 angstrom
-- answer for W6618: 91.1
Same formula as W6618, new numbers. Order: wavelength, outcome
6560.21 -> 76.6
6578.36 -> 90.2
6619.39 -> 90.3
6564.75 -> 76.2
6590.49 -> 91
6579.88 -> 91.9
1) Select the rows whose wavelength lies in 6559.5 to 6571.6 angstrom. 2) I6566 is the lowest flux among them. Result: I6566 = 52.2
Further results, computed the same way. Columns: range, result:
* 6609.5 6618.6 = 91.1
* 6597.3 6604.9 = 90.1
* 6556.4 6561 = 76.6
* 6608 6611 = 91.5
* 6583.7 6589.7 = 90.7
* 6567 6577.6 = 84.9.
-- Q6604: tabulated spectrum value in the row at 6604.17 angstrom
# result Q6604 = 92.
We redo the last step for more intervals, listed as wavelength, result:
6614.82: 91.4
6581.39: 91.2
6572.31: 89.1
